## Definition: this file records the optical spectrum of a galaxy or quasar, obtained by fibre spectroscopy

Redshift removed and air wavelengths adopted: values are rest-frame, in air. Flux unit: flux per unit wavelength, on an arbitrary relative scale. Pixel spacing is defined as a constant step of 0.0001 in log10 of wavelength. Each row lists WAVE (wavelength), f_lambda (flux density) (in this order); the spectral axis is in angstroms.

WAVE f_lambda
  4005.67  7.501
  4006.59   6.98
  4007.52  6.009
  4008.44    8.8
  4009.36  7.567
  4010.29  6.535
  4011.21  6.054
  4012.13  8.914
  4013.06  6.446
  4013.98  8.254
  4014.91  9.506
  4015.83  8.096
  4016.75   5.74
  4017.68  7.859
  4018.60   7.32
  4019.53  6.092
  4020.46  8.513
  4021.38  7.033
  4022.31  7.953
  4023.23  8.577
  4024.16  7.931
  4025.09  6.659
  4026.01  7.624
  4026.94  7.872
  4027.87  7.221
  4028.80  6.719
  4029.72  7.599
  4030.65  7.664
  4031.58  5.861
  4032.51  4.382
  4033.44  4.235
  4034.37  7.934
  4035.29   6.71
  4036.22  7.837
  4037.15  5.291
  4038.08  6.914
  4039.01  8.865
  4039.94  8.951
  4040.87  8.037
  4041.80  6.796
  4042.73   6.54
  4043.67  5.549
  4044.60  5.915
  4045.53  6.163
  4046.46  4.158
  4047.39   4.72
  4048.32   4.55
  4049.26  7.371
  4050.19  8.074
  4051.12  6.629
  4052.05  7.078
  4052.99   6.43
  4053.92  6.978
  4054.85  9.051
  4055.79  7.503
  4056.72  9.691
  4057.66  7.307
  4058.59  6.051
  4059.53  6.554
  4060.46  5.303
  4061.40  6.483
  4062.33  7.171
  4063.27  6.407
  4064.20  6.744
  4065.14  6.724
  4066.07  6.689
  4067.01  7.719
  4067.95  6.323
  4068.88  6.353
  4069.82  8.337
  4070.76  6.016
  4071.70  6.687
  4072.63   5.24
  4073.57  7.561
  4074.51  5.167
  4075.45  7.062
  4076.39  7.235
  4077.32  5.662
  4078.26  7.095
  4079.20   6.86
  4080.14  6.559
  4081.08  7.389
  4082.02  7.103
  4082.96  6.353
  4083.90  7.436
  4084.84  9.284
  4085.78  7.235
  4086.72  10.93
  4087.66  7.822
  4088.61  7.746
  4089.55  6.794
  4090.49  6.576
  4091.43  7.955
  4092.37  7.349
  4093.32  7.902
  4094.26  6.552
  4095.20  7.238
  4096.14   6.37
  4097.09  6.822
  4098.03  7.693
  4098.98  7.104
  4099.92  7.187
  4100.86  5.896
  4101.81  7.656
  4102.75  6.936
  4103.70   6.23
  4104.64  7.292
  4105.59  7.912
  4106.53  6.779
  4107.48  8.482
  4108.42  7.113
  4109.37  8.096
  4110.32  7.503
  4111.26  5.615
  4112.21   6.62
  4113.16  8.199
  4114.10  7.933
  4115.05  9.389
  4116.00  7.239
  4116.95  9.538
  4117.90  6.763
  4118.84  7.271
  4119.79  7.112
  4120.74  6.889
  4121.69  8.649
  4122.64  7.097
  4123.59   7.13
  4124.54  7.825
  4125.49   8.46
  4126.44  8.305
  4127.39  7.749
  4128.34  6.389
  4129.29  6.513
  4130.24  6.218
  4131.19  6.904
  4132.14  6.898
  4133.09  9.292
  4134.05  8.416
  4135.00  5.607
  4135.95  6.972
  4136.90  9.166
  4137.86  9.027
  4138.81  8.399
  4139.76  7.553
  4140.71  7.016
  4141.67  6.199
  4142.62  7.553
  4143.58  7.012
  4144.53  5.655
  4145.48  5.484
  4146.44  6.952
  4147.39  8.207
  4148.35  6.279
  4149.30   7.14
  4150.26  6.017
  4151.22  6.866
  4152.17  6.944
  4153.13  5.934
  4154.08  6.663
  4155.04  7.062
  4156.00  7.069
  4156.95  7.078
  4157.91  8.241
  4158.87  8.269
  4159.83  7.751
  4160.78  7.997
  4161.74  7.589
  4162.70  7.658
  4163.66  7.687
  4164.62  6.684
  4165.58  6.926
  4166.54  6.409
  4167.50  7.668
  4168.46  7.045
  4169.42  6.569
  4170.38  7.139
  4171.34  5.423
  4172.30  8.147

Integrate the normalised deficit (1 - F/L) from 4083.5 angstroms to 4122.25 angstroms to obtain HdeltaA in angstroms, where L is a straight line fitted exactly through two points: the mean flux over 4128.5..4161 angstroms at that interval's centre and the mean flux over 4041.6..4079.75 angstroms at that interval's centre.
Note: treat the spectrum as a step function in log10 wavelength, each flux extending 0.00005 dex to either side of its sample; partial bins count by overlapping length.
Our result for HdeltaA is -3.3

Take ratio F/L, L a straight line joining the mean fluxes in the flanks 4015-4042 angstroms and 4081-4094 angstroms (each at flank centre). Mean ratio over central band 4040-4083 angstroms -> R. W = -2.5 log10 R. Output 0.12 mag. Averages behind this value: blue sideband 7.22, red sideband 7.69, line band 6.71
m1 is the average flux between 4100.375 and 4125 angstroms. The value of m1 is 7.43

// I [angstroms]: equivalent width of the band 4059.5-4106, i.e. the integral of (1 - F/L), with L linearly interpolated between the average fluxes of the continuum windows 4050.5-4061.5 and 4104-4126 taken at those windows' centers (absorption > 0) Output 2.0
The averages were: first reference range 7.12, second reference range 7.6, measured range 7.02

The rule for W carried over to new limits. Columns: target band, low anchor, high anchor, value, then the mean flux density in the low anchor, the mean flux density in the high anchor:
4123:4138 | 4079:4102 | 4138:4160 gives -0.06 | 7.35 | 7.04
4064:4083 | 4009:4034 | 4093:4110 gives 0.07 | 7.19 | 7.18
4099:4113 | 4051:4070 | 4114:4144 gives 0.04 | 7.01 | 7.57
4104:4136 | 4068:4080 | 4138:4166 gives -0.09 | 6.6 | 7.12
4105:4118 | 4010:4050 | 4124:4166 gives -0.07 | 6.96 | 7.26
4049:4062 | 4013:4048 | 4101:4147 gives -0.01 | 6.98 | 7.39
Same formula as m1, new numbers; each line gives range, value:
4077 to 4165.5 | 7.32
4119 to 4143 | 7.49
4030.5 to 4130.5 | 7.06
